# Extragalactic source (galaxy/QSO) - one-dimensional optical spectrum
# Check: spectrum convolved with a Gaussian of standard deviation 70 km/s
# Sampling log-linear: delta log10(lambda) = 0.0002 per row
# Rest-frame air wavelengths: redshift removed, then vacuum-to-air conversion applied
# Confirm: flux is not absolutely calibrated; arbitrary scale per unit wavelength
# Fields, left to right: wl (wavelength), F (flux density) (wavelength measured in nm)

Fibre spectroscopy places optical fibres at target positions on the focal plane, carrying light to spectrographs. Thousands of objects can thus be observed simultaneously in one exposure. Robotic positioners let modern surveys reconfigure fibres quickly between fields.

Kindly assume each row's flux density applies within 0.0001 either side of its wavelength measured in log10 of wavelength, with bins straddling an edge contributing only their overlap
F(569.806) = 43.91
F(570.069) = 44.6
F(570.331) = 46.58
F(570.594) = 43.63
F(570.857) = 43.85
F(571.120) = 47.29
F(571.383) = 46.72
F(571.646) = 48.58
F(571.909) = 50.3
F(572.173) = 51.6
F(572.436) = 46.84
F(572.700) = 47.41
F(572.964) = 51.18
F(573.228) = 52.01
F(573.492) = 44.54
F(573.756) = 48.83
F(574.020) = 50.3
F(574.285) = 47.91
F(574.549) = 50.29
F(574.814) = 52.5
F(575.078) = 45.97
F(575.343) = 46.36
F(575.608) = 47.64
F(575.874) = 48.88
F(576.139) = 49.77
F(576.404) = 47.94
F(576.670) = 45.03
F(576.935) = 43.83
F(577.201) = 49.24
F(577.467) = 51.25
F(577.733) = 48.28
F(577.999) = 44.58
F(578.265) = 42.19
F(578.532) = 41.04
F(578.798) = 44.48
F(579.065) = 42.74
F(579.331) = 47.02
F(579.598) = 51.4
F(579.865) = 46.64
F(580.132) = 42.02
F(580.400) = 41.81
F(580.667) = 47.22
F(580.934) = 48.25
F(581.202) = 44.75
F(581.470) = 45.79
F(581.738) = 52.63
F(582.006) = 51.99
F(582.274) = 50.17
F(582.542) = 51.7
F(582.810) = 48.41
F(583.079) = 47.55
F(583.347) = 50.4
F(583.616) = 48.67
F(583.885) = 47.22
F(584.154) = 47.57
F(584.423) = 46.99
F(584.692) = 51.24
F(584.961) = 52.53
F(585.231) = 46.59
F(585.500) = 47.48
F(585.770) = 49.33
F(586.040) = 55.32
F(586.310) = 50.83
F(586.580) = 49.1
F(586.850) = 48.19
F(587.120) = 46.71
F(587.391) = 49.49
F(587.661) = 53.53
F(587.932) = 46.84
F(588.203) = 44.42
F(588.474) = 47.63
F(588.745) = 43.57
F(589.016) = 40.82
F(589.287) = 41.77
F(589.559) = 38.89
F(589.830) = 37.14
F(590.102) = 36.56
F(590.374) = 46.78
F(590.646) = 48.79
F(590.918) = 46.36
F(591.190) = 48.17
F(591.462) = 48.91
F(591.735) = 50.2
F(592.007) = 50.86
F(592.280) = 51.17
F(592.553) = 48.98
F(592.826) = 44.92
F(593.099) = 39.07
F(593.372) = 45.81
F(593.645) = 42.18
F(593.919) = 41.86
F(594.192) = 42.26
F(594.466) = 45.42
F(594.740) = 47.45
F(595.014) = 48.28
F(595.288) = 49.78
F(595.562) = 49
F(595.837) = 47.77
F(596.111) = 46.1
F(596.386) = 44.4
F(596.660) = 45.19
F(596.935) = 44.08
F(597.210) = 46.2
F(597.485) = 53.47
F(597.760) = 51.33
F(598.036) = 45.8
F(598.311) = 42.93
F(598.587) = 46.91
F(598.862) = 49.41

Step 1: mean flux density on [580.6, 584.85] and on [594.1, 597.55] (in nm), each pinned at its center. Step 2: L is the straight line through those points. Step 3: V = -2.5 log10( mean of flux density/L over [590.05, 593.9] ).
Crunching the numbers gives 0.02 mag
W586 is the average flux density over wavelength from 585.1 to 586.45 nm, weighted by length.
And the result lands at 49.9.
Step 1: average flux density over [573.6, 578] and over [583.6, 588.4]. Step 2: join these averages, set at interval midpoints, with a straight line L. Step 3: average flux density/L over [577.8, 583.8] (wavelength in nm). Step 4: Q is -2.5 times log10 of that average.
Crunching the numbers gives 0.039 mag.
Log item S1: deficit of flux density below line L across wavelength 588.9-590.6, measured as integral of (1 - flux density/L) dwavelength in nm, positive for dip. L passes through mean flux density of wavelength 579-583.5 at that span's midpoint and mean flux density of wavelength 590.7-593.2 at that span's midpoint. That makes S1 0.25 nm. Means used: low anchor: 47.8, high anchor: 47.8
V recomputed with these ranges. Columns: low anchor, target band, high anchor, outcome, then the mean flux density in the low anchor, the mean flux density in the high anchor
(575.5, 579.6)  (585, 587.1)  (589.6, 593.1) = -0.08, 46.4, 46.1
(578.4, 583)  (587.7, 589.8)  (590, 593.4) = 0.08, 47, 46.8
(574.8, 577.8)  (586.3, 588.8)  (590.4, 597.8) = -0.02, 47.9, 46.9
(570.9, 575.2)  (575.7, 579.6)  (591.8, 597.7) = 0.05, 48.8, 46.5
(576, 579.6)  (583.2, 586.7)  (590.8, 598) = -0.07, 46.2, 46.9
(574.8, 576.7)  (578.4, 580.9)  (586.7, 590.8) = 0.04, 47.9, 44.8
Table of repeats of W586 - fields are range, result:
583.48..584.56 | 47.6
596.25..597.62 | 46.7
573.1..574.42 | 48.7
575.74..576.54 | 48.8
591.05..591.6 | 48.5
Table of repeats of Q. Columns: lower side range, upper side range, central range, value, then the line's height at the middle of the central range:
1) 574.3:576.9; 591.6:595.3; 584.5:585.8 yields -0.05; 47.1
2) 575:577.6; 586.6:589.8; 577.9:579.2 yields 0.10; 47.2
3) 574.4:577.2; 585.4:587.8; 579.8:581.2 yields 0.09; 48.8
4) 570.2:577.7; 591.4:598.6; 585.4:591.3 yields 0.02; 47.1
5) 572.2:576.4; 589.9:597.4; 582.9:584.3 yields -0.02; 47.5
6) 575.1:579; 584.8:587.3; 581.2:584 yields -0.02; 48.3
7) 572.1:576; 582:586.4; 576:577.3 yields 0.04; 49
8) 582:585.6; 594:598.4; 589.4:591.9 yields 0.07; 47.8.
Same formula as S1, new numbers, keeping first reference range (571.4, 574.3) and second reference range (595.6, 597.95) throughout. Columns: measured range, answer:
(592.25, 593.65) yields 0.07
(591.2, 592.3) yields -0.05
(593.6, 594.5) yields 0.09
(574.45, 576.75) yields 0.02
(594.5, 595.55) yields -0.02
